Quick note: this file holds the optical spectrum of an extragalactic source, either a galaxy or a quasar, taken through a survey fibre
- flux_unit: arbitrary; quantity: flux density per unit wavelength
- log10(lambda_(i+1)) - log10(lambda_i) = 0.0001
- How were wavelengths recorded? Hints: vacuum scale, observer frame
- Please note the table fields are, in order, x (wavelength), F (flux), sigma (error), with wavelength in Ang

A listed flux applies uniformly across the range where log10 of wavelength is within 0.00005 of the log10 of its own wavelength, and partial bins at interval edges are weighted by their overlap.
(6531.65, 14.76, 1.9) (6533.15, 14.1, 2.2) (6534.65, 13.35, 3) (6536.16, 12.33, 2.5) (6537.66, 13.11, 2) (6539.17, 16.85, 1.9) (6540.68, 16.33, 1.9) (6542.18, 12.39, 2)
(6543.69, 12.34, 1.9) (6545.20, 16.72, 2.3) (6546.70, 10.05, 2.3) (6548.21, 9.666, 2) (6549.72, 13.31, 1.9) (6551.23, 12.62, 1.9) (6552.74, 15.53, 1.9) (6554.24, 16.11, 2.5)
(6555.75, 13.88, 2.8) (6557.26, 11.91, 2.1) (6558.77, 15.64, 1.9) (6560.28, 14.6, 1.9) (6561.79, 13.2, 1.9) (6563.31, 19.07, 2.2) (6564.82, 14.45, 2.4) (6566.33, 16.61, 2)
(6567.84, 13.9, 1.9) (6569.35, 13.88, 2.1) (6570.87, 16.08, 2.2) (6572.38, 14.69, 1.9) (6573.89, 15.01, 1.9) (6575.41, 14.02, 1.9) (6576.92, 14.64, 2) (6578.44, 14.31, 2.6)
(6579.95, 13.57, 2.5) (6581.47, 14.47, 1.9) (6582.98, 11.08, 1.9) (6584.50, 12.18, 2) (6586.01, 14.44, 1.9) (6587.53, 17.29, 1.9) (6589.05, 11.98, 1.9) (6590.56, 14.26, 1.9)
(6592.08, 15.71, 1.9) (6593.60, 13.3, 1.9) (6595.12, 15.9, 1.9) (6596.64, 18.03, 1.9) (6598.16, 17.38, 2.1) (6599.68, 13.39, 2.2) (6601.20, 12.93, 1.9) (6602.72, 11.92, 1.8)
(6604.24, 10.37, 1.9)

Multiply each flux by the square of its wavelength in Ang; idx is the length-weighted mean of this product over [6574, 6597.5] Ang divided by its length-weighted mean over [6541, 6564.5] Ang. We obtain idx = 1.0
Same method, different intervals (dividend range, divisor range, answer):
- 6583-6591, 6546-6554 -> 1.11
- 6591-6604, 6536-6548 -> 1.09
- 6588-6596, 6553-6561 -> 1.00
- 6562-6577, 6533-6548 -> 1.13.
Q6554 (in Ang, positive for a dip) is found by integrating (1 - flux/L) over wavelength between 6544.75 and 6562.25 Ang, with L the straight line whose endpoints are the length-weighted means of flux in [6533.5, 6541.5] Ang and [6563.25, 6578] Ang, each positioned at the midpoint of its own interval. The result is 1.4 Ang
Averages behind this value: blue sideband 14.4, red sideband 15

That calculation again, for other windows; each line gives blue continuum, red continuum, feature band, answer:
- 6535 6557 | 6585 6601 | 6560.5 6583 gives -0.5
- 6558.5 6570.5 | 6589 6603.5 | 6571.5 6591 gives 1.1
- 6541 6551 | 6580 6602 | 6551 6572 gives -2.6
